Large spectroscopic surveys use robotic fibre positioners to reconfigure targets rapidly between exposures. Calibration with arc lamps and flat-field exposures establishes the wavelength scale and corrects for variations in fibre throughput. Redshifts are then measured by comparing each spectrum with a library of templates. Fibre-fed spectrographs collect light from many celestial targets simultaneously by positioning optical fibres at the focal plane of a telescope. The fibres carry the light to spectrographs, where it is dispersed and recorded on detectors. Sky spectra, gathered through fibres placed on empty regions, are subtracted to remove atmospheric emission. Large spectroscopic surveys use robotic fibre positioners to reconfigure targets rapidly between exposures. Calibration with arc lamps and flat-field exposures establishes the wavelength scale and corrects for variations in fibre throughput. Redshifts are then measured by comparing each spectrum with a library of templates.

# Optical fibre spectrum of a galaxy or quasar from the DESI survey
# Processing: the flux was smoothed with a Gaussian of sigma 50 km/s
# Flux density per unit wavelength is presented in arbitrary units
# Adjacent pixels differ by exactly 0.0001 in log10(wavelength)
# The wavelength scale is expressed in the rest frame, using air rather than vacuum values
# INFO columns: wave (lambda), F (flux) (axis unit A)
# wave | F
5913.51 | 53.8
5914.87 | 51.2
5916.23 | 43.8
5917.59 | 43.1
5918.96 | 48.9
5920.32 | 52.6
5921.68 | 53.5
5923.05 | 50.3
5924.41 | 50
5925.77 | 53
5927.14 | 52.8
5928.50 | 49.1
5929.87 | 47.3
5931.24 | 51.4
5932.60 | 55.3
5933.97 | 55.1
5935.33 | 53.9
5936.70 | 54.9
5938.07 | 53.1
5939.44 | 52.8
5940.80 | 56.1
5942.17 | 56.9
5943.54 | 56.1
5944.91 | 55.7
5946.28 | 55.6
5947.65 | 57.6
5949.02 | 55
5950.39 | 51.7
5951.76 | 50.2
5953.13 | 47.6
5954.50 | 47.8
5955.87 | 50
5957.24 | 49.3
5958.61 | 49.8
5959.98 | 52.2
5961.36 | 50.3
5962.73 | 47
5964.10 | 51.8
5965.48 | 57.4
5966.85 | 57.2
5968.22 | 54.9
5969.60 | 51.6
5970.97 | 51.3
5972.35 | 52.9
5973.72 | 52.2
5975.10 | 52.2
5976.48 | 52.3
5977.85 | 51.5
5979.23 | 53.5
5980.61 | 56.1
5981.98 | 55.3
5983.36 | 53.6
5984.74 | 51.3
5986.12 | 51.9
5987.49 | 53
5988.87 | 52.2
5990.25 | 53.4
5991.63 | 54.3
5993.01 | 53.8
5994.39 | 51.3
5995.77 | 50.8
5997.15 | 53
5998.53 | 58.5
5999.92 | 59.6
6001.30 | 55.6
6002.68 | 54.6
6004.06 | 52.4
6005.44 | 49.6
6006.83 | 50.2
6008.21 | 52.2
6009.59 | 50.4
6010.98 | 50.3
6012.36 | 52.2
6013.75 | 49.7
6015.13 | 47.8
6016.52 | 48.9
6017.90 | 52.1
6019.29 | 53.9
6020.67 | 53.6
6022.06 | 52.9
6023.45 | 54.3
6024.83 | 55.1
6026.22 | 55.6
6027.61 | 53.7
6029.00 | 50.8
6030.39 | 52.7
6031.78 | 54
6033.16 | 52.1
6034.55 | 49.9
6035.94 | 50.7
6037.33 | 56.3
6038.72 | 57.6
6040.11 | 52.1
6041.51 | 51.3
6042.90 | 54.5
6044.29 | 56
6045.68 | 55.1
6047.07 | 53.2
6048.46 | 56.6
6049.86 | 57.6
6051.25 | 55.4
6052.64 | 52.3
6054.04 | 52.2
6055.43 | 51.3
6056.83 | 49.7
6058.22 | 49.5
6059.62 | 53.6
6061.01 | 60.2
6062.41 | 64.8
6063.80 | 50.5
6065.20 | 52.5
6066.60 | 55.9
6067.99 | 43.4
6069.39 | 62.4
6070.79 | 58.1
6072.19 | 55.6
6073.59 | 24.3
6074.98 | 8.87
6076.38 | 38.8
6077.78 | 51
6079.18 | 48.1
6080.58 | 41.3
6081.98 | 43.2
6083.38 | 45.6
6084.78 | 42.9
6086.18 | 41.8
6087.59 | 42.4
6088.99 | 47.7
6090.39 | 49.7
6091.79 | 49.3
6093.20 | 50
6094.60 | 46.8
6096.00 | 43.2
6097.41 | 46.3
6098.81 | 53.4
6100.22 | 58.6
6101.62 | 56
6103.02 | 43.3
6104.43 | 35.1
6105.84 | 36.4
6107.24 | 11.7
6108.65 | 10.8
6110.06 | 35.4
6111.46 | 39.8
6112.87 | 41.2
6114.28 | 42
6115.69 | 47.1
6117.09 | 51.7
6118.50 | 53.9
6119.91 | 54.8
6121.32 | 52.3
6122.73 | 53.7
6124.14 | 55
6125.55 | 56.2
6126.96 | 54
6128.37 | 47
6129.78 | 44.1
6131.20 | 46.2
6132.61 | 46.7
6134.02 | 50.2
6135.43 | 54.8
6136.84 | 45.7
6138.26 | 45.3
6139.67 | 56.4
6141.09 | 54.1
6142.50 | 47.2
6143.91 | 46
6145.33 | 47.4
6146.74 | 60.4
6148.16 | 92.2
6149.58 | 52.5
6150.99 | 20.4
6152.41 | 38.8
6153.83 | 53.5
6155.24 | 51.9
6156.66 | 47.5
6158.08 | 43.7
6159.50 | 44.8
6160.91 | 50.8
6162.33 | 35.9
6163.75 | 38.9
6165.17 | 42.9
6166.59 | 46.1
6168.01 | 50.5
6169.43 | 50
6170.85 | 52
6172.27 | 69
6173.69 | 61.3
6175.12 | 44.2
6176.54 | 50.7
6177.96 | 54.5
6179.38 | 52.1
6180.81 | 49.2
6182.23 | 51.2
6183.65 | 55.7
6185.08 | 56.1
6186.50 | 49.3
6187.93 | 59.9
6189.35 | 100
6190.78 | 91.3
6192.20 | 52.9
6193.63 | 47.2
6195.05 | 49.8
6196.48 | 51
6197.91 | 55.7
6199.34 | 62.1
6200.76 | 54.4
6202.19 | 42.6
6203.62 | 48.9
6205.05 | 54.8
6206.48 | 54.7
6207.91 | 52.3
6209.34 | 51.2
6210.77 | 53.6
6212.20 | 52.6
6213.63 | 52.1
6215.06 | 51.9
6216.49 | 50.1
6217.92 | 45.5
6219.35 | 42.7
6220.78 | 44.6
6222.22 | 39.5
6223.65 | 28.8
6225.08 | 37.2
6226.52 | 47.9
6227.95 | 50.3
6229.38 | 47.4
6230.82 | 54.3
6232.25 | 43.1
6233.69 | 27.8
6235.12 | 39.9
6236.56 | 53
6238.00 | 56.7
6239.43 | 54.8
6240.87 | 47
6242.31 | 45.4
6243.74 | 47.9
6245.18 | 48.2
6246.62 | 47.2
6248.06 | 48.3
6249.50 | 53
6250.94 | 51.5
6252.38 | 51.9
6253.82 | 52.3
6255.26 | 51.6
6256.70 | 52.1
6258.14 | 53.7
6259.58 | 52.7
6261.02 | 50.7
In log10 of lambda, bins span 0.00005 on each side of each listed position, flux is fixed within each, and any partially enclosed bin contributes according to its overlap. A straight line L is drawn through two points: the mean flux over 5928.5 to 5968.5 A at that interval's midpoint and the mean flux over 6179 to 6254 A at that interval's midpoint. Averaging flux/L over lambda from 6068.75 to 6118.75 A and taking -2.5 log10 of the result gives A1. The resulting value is 0.203 mag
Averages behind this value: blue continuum 52.8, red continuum 51.1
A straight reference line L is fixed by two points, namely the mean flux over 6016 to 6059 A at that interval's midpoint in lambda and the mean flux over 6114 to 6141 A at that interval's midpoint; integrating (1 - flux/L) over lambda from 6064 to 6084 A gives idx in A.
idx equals 2.7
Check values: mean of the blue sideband 53.3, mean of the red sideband 50.6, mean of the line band 45.1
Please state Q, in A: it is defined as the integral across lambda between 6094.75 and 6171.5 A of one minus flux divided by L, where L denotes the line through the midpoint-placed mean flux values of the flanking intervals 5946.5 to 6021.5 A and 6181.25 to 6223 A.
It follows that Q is 9.5 A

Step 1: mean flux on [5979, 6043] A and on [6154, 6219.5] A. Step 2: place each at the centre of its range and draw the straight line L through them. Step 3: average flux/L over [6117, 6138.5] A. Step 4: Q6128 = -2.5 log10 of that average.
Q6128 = 0.04 mag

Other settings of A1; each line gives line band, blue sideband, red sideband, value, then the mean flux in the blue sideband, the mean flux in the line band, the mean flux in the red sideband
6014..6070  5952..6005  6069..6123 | -0.12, 52.7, 53.5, 43.8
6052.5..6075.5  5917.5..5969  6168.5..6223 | 0.07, 52.4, 50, 54.1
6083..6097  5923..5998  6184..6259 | 0.13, 52.7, 45.9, 51.1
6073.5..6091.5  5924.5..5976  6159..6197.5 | 0.28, 52.6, 41.2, 54.1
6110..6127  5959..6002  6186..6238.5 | 0.06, 53.3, 49.4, 51.2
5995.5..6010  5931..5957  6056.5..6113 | -0.08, 53.5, 53.5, 44.9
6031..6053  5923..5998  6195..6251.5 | -0.06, 52.7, 54.1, 48.5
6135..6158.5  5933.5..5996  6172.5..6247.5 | 0.03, 52.9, 50.5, 51.3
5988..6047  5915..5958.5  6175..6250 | -0.03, 51.9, 53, 51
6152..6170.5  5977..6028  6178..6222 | 0.17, 52.9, 46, 54.3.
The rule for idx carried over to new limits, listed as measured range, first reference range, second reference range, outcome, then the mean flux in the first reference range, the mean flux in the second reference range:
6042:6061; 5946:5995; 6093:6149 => -1.5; 52.5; 47.8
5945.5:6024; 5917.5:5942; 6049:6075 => -0.9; 52.2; 51.5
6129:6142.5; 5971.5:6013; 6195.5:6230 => 0.3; 53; 48.8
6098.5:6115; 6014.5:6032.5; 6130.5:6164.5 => 3.9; 52.7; 48.8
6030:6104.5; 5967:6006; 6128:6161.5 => 2.3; 53.4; 49.5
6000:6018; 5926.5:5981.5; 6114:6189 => 0.3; 52.7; 50.8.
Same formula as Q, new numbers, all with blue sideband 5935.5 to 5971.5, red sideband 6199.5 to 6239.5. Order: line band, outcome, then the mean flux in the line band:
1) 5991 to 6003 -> -0.6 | 54.6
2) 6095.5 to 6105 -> 0.3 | 48.3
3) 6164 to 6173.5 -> -0.6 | 51.7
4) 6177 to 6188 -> -1.1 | 53.1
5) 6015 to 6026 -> -0.2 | 52.7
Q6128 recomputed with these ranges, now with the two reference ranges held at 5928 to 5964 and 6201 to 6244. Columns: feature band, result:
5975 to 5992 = -0.03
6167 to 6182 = -0.11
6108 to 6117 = 0.30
